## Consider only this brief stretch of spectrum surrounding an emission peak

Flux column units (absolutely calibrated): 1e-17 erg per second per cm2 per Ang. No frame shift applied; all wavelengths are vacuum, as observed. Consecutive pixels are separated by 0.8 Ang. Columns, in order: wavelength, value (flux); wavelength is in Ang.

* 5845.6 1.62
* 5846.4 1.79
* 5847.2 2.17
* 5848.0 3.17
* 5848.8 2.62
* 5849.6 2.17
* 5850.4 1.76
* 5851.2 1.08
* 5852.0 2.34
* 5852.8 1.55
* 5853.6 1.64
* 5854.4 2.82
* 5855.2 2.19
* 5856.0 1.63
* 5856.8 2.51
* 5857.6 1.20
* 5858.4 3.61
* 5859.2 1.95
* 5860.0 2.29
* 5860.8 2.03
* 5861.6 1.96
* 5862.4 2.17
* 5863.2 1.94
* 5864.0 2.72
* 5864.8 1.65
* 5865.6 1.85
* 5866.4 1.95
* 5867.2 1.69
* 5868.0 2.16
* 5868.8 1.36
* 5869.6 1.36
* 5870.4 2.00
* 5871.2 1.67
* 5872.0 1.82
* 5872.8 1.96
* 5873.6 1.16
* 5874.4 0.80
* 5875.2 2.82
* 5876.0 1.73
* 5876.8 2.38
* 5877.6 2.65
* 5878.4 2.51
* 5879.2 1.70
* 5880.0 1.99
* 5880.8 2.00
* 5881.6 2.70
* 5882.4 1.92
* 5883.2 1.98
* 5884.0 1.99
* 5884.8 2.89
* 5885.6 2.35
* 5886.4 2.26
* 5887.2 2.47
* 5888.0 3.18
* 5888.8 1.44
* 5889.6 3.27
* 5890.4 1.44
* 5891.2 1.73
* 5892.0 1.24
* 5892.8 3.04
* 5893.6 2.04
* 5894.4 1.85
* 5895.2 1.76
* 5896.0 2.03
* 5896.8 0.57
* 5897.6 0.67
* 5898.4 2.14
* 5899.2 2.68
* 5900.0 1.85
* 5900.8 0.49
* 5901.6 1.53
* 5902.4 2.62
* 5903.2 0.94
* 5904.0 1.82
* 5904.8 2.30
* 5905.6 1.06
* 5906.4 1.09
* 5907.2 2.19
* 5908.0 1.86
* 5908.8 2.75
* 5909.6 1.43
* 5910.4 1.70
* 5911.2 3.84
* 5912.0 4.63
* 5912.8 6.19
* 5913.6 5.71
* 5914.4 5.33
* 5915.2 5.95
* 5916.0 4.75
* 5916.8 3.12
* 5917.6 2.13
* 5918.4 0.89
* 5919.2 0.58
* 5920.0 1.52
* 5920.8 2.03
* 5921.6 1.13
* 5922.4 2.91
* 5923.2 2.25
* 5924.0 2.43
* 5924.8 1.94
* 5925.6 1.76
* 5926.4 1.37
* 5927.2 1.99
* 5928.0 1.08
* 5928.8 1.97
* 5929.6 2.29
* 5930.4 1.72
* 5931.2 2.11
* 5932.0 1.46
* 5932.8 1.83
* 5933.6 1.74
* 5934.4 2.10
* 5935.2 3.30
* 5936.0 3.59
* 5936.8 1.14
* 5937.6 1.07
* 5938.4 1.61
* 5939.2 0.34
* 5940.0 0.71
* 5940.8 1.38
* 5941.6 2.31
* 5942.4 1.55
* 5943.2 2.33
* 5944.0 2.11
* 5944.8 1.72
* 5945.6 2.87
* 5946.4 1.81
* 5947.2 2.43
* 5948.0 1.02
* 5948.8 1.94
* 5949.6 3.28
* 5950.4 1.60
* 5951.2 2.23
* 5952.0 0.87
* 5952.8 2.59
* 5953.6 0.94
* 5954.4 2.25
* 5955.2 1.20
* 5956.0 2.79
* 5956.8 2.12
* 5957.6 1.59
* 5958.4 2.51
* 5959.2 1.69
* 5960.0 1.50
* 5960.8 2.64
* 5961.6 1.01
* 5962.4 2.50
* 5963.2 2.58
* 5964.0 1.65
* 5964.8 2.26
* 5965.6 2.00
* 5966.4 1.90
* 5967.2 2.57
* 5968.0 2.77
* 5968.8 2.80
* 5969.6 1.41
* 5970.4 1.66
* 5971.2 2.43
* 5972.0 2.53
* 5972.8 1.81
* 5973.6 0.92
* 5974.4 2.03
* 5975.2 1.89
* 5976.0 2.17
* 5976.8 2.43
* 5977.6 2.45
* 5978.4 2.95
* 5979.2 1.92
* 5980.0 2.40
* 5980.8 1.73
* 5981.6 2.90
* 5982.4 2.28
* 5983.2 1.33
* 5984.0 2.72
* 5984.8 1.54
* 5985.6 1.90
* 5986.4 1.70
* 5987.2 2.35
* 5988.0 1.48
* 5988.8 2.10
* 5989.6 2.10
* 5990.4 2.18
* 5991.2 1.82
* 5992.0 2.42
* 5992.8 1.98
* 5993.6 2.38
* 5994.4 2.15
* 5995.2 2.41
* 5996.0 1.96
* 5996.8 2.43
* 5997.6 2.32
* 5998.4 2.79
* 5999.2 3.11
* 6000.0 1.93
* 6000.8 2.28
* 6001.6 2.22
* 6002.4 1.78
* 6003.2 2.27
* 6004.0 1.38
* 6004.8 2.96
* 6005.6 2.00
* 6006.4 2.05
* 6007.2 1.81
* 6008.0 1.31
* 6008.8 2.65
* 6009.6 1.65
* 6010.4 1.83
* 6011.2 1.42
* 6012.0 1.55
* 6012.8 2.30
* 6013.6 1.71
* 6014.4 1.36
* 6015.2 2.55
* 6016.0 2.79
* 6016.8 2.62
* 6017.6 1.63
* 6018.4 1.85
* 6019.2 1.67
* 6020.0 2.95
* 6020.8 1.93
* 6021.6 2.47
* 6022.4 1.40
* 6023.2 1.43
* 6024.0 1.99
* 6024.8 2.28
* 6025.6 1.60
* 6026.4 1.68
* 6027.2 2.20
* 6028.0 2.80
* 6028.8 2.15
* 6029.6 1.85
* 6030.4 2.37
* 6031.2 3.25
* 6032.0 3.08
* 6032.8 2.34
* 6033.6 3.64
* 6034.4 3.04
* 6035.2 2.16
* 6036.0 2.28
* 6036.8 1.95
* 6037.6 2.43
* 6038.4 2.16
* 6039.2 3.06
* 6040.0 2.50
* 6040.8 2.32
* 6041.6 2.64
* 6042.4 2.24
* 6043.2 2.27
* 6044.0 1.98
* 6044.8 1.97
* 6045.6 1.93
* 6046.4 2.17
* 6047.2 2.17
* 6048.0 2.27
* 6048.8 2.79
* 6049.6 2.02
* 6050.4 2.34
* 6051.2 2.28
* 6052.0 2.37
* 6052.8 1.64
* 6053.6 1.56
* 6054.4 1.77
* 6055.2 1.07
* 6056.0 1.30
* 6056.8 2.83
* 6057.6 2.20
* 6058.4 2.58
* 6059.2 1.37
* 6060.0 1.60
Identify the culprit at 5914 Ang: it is Hbeta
